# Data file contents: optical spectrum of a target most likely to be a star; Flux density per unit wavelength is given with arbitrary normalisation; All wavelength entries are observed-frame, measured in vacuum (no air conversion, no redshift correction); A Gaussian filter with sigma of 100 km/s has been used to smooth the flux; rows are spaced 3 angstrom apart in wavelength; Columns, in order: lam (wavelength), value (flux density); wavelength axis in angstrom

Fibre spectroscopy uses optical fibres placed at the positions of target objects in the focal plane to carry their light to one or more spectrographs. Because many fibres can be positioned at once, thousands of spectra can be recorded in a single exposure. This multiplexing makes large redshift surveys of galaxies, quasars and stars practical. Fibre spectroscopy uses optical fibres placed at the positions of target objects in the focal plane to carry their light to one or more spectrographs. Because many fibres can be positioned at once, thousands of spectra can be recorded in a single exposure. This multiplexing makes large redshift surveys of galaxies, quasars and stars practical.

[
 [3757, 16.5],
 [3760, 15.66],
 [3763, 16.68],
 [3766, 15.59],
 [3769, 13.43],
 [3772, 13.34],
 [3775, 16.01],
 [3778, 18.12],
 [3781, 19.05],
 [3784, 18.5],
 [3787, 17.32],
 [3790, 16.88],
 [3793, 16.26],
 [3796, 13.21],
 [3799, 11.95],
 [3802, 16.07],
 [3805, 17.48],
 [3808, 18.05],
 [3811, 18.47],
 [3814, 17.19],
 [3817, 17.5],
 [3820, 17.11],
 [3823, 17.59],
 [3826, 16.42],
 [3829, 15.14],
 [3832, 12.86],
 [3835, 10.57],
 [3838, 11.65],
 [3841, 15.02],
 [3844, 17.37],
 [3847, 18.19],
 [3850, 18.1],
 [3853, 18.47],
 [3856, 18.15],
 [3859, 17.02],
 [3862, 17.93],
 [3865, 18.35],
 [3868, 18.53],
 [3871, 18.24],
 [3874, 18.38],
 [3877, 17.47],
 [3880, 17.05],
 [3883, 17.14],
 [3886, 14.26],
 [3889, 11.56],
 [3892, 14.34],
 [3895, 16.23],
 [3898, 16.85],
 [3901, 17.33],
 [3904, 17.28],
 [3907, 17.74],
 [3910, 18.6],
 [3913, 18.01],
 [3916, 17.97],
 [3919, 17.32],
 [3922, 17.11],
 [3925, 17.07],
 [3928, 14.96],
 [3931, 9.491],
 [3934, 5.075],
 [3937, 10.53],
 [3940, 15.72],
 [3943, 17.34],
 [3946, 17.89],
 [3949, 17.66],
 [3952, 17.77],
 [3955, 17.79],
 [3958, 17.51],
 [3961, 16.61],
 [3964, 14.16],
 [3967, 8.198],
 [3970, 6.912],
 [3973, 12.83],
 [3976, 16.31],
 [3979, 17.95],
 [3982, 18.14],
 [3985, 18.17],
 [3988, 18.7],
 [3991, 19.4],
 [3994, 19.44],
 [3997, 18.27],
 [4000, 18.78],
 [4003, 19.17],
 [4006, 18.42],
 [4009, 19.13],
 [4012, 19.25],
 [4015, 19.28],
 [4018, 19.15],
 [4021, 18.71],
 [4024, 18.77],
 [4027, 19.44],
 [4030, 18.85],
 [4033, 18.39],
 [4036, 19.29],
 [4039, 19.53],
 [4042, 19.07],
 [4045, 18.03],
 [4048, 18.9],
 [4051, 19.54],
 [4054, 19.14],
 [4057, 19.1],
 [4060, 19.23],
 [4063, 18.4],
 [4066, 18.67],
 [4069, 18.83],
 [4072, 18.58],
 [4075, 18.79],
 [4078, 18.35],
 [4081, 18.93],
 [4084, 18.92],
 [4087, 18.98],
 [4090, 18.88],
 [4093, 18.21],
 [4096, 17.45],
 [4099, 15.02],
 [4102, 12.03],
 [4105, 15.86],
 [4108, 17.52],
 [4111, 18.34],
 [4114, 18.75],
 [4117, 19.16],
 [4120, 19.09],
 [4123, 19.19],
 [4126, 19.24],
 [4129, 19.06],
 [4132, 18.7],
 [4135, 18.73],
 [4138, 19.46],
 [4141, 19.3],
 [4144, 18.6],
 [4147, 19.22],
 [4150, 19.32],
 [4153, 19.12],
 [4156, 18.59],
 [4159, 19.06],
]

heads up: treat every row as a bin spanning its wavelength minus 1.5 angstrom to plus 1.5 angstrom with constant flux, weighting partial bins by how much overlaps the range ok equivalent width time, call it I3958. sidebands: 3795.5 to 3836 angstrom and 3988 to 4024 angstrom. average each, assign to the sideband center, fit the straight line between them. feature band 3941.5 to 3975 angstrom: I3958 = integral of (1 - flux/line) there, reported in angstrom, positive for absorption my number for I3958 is 5.8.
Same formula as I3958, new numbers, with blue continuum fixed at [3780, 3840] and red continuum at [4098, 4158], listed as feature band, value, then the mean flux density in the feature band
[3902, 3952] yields 3.2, 15.7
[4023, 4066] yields -3.2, 19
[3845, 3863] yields -1.9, 18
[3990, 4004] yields -1.4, 19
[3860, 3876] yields -1.8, 18.2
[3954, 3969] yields 2.2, 14.5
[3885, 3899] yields 1.6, 14.6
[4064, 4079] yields -0.7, 18.6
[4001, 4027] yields -2.4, 19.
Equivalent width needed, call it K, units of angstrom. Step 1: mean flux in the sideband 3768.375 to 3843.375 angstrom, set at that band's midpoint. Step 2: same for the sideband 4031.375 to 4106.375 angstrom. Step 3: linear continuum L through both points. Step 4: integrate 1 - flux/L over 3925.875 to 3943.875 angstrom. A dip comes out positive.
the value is 5.1 angstrom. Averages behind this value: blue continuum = 15.9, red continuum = 18.2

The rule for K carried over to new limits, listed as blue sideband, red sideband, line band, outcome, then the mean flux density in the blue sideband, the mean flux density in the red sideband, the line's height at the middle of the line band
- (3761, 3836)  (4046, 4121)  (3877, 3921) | 0.6 angstrom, 16.1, 18.2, 16.8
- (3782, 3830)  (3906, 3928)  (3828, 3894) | 3.4 angstrom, 16.6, 17.5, 17.1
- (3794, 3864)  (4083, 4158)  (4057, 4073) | -0.8 angstrom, 16.2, 18.3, 17.9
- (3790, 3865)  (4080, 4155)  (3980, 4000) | -1.5 angstrom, 16.2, 18.3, 17.4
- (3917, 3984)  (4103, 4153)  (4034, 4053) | -2.5 angstrom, 14.8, 18.7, 16.8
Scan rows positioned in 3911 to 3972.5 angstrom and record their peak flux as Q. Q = 18.01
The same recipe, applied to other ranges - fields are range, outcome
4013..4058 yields 19.54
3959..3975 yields 16.61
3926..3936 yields 14.96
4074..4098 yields 18.98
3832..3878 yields 18.53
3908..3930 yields 18.6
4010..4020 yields 19.28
